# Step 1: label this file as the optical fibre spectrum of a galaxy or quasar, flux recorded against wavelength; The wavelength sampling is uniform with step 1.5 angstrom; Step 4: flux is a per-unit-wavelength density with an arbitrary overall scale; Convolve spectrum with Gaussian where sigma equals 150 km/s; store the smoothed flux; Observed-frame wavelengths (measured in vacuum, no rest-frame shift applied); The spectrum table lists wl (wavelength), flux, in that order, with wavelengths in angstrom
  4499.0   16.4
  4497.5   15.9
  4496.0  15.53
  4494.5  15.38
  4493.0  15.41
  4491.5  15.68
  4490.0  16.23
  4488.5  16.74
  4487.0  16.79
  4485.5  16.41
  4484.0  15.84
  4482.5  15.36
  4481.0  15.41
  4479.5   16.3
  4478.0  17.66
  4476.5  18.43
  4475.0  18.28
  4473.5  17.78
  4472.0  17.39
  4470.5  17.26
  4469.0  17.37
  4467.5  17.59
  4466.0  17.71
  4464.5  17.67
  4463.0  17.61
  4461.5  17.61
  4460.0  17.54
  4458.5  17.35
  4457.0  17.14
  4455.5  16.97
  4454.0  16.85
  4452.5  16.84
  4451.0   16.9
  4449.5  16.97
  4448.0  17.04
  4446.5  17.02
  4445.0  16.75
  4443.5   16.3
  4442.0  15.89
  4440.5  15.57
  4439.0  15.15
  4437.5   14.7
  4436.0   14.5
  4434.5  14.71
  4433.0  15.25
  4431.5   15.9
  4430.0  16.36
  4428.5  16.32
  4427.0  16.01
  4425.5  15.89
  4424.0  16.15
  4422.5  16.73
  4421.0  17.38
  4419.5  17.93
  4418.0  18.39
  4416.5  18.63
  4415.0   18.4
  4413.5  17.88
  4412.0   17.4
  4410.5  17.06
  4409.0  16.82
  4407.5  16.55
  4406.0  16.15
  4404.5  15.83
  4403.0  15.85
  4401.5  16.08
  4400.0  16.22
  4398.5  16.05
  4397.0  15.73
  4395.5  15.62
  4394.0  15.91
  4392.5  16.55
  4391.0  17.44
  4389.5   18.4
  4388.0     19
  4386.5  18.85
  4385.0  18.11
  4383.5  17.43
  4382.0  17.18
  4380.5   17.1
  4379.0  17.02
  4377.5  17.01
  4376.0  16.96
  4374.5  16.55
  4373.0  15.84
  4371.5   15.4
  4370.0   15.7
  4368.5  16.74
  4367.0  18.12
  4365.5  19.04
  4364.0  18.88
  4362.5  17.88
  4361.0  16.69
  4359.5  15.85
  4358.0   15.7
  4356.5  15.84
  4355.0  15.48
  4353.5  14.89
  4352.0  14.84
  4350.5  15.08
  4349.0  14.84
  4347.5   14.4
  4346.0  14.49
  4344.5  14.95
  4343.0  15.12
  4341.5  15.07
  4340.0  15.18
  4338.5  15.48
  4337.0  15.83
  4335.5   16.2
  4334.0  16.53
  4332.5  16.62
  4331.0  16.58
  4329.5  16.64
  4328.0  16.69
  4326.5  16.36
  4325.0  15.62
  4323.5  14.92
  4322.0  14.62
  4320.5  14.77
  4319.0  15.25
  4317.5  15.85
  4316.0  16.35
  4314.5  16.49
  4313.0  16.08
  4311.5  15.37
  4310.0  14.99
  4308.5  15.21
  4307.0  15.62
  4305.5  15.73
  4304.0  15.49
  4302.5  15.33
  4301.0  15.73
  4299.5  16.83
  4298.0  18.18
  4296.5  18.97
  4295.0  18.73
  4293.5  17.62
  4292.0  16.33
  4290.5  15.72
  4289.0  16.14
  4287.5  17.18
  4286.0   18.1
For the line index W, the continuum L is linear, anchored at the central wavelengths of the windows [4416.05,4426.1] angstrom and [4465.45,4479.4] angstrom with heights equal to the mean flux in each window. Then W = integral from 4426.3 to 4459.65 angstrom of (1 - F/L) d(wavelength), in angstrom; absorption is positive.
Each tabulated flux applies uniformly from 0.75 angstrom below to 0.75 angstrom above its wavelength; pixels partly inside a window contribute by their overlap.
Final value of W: 2.34 angstrom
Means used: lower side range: 17.3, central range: 16.2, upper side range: 17.7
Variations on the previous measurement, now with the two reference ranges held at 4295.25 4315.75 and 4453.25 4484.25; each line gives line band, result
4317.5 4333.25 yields 0.5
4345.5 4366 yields 0.7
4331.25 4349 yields 1.1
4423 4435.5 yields 0.9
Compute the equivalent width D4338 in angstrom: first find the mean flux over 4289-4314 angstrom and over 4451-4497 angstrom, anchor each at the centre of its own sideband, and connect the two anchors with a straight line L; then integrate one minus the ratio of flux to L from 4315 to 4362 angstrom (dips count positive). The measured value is 2.5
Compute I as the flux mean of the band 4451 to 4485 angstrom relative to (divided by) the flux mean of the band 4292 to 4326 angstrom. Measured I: 1.07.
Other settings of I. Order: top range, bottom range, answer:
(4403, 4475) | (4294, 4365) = 1.05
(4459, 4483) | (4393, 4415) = 1.05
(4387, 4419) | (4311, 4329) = 1.08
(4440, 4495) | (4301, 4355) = 1.09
